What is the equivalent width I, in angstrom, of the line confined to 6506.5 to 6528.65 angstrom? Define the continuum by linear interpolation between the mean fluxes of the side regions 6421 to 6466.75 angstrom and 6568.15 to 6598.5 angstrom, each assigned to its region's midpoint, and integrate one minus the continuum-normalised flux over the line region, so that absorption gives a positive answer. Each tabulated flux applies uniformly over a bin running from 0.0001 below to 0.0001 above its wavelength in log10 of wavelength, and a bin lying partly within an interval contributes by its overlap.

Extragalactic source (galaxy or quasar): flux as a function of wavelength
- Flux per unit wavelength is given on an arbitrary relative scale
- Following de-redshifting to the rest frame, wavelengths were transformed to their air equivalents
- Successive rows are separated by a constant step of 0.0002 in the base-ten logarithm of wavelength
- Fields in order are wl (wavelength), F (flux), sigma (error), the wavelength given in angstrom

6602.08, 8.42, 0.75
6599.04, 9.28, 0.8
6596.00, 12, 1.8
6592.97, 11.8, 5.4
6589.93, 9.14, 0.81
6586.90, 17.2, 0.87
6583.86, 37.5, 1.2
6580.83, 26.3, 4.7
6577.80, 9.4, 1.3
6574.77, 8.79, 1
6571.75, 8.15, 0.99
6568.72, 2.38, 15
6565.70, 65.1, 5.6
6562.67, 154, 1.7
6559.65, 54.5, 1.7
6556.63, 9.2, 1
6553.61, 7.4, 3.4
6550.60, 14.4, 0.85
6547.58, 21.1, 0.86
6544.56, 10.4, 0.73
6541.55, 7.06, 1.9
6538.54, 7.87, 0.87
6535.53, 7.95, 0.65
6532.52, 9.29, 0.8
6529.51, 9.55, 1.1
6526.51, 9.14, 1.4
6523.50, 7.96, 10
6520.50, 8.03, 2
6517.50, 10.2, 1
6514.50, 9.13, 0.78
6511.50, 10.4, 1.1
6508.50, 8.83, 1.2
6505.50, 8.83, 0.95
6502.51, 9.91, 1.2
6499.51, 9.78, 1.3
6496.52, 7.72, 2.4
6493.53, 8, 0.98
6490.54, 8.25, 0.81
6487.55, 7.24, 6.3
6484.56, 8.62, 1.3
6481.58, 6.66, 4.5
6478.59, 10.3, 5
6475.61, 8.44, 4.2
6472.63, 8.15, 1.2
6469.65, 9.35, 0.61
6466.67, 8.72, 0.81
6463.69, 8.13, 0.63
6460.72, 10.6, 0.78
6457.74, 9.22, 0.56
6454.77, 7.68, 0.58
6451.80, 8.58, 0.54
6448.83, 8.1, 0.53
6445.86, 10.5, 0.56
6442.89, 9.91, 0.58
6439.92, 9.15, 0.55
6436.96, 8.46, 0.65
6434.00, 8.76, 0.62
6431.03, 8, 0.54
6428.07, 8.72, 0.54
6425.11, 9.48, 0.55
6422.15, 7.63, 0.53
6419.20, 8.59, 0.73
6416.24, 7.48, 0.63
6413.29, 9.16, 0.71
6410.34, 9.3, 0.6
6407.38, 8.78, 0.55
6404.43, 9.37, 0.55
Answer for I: 5.08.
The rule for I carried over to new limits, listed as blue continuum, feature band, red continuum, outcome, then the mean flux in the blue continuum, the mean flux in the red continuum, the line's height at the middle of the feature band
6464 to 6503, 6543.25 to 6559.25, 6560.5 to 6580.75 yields 8.7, 8.5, 40.6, 33.5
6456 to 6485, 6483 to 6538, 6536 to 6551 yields 8.3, 8.82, 11.7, 10.4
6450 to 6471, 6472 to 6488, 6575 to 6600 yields 2.7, 8.88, 16.3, 10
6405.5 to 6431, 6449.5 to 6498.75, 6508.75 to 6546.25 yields 1.7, 8.62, 8.97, 8.8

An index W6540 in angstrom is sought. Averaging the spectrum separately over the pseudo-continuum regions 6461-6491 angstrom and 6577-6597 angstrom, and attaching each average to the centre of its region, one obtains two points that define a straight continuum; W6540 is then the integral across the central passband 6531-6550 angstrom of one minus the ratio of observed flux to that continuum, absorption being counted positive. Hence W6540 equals 4.52 angstrom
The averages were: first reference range 8.48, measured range 10.8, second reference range 18.1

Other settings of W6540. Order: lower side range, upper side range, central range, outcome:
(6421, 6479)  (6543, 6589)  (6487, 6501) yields 7.1 angstrom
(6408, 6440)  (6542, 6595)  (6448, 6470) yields 7.1 angstrom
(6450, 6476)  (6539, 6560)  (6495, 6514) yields 4.2 angstrom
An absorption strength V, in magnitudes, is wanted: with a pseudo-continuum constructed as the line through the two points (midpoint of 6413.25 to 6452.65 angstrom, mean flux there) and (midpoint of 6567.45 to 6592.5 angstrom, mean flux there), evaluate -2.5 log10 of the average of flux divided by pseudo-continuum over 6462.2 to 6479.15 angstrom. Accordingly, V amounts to 0.176 mag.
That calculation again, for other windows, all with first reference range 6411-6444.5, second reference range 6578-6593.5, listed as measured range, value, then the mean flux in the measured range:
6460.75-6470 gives 0.26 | 8.95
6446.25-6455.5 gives 0.22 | 8.44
